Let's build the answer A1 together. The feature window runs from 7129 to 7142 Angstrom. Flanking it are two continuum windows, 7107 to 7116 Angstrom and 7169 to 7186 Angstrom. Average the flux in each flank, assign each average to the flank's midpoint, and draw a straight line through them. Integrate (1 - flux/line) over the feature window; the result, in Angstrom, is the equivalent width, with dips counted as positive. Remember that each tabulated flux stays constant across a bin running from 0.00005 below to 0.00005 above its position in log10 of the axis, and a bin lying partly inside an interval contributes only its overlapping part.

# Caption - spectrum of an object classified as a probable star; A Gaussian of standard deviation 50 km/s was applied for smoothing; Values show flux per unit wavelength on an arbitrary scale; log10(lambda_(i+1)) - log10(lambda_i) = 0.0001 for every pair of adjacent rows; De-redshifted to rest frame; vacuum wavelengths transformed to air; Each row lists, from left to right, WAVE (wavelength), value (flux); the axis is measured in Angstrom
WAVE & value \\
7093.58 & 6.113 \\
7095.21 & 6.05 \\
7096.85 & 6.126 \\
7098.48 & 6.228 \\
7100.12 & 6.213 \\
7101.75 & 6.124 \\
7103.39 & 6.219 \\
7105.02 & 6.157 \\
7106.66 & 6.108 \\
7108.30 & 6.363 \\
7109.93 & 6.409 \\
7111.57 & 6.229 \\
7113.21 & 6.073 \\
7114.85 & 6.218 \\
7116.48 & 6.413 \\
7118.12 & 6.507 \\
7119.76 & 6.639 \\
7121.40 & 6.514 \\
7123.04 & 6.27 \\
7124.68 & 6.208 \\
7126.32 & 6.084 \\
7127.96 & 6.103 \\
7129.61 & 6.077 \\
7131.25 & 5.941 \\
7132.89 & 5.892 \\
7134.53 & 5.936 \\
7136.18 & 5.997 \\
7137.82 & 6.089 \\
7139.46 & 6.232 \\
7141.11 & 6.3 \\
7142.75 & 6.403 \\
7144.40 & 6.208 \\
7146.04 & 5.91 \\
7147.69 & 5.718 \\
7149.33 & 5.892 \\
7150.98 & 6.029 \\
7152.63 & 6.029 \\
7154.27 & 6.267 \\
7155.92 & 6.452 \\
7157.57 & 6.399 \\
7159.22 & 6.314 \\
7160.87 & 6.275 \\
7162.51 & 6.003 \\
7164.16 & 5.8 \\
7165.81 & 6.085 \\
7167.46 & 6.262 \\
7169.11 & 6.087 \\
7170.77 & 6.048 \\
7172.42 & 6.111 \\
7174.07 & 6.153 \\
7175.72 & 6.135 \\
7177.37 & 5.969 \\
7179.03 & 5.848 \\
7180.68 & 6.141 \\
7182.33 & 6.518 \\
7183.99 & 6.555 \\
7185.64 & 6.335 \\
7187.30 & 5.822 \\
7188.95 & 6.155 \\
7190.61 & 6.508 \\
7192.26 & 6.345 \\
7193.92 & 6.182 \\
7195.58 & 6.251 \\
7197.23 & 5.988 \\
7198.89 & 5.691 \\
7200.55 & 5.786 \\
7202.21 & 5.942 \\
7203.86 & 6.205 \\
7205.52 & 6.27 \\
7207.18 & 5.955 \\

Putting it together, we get 0.3 Angstrom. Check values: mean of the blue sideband 6.26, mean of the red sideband 6.17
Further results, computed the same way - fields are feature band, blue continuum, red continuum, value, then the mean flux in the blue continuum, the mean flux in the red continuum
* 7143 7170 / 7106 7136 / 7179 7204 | 0.3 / 6.22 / 6.15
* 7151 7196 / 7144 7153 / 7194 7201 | -1.7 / 5.95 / 5.96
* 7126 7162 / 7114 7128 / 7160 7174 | 0.6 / 6.34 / 6.09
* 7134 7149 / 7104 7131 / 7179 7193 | 0.4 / 6.27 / 6.27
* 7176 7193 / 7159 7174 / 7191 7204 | -0.4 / 6.1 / 6.06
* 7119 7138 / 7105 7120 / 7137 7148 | 0.2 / 6.31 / 6.14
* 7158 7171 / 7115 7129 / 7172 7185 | 0.2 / 6.33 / 6.19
